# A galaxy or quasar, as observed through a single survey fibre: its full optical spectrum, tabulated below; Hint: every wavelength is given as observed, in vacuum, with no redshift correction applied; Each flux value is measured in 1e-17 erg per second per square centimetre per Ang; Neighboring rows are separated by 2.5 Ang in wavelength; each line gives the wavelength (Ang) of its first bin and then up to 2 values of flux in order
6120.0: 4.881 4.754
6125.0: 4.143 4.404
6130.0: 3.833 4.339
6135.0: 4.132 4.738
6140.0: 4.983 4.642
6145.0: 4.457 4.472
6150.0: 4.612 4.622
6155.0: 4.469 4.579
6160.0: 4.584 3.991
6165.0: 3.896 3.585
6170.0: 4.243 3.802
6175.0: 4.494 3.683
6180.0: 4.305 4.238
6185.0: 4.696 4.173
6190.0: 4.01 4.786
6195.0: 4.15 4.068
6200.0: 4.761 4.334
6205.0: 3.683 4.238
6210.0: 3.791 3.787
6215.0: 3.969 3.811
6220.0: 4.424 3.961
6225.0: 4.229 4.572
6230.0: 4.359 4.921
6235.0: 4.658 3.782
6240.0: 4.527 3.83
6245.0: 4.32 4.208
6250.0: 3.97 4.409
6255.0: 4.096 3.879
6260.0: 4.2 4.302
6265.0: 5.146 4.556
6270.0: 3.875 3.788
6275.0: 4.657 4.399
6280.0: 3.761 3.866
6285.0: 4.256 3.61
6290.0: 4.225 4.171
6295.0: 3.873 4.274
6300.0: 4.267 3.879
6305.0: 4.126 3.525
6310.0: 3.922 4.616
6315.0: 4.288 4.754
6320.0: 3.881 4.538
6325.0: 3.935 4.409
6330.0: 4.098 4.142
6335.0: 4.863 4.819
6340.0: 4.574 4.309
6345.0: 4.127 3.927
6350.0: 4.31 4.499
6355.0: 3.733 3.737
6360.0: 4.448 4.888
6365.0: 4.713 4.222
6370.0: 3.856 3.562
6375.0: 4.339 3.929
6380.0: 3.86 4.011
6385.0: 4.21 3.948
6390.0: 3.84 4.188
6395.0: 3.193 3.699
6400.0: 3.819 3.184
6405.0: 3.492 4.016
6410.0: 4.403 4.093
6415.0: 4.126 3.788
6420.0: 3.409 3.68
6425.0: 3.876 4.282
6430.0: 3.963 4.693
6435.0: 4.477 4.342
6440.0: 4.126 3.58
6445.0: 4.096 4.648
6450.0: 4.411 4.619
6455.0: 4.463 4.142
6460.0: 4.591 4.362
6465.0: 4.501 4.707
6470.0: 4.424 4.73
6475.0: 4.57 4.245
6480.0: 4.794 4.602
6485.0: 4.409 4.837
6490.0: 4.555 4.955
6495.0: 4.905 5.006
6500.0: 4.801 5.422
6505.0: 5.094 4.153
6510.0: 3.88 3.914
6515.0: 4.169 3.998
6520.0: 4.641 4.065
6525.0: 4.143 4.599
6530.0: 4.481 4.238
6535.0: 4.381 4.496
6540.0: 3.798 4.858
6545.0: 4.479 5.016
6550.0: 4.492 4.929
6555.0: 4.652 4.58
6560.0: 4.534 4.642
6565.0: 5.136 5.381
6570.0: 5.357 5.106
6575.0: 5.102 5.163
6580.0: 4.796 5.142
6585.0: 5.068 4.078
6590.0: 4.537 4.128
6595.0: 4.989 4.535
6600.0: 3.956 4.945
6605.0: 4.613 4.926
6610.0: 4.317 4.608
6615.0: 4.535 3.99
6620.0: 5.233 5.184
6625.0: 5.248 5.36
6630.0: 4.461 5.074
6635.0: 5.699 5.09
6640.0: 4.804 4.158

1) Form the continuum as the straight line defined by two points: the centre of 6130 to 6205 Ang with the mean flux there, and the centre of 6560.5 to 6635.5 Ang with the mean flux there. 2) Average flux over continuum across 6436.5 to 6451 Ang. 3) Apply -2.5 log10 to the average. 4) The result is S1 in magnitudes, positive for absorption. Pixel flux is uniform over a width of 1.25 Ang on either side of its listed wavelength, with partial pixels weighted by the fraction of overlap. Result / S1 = 0.11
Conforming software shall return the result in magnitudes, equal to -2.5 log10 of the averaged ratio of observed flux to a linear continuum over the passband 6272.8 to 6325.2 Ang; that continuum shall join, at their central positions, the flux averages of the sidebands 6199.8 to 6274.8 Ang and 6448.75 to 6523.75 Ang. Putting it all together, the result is 0.04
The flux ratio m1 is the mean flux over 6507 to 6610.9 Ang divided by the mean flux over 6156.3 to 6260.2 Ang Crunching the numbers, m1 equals 1.09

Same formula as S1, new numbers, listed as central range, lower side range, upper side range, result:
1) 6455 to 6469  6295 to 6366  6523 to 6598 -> 0.01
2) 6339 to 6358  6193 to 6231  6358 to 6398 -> -0.02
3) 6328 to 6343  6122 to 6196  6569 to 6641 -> 0.01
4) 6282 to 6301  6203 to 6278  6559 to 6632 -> 0.06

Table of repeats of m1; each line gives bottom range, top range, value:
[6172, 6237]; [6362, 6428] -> 0.93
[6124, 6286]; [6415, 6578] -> 1.06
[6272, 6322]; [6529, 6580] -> 1.15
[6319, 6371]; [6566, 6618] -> 1.10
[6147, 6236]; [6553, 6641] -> 1.14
